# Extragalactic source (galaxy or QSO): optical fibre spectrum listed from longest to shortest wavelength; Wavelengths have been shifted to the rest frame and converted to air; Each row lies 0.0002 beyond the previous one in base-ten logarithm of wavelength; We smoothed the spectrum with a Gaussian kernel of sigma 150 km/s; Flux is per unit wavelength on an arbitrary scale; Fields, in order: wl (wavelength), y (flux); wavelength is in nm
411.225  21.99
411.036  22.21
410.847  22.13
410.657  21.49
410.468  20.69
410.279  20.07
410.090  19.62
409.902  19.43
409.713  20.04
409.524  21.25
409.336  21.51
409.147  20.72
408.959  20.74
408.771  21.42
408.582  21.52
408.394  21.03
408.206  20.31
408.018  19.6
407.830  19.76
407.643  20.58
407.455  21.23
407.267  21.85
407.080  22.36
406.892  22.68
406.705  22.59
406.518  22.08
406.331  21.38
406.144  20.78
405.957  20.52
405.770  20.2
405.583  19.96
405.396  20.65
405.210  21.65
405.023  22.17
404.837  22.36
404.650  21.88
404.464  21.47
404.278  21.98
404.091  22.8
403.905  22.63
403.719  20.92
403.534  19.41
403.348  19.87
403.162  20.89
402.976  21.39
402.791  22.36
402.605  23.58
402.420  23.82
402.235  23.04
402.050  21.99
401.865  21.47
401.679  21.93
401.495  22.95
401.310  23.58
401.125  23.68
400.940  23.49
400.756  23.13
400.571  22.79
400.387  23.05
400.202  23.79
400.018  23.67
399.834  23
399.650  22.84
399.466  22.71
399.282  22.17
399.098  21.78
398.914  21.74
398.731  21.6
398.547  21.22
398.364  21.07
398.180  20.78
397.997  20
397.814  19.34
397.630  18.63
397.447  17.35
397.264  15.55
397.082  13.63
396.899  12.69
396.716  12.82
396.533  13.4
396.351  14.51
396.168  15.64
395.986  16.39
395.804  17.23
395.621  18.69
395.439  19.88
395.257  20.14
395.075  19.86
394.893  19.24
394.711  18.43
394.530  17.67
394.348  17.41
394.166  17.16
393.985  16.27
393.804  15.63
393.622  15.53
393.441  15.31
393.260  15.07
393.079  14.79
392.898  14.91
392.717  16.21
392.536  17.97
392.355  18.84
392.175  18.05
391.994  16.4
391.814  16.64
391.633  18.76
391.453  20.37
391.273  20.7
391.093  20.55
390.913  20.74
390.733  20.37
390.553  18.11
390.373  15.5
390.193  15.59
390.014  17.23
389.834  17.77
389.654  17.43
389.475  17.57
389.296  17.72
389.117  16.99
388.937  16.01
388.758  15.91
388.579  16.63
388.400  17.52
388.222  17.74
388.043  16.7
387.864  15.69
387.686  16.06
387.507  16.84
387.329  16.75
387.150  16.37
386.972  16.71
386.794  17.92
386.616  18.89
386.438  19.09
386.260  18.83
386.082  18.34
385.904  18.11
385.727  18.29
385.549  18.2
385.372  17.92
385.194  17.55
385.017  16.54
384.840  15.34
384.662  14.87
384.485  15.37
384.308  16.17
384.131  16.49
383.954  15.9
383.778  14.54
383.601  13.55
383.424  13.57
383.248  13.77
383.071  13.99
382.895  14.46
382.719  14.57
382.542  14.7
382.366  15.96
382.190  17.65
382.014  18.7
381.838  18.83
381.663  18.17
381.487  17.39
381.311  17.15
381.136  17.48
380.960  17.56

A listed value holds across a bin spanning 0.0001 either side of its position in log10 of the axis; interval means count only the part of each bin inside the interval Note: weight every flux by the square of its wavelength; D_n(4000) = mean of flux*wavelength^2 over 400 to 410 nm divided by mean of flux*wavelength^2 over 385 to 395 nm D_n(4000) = 1.34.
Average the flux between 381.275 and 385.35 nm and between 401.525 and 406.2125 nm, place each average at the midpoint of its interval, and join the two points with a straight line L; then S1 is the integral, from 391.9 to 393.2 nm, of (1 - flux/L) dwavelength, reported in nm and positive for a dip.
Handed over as 0.12 nm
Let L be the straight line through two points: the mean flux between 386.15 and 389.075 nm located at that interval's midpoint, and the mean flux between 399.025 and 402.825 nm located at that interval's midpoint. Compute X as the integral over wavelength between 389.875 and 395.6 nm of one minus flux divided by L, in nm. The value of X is 0.468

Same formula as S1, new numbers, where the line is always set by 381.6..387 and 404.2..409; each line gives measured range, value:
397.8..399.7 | -0.18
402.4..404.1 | -0.09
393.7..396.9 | 0.32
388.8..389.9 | 0.03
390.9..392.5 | -0.07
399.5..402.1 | -0.38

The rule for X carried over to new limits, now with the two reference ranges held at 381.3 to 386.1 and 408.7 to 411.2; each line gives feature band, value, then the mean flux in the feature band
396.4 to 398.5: 0.20 nm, 16.9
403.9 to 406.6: -0.19 nm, 21.5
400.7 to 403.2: -0.41 nm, 22.7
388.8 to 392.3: -0.11 nm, 18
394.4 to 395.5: -0.05 nm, 19.1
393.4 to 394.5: 0.11 nm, 16.3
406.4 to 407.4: -0.09 nm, 22.3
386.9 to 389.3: 0.05 nm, 16.6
